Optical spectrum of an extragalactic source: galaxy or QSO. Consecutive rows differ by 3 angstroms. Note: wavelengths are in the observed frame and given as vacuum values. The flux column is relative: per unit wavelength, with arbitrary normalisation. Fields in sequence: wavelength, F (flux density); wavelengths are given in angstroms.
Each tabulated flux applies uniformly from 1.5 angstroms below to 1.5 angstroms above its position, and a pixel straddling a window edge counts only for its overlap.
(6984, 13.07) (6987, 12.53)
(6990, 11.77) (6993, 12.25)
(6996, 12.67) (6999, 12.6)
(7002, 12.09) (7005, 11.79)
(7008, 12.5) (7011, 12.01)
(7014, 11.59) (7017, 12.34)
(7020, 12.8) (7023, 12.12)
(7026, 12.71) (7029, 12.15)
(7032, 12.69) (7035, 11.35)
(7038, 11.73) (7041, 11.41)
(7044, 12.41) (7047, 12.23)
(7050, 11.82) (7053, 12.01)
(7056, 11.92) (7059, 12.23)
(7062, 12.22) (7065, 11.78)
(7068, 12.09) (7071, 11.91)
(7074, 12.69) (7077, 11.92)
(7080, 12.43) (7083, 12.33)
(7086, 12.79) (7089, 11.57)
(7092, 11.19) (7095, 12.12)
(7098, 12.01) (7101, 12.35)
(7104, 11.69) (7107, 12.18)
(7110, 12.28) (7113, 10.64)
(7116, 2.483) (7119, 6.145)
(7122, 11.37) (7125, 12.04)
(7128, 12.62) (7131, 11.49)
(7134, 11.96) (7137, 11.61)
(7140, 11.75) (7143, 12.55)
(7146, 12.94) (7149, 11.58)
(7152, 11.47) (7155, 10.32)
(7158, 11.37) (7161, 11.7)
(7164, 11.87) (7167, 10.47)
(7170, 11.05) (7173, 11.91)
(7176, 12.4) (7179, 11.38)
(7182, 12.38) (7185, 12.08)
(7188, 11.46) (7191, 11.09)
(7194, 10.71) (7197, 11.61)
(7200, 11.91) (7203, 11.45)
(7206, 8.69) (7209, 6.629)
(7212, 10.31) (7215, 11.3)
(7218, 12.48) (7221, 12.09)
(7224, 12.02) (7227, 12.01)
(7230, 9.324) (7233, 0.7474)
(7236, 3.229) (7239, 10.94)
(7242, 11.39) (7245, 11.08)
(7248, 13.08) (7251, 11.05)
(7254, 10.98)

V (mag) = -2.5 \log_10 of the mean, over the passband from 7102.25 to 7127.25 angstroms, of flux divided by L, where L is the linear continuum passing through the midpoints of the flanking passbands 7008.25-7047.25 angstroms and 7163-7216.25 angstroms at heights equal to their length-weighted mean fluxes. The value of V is 0.16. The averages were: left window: 12.1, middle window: 9.96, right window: 11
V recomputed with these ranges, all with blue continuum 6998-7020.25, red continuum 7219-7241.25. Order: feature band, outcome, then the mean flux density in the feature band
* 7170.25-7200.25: -0.22 mag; 11.7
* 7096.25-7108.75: -0.13 mag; 12.1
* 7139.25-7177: -0.18 mag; 11.6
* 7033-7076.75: -0.05 mag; 12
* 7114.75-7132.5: 0.10 mag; 9.45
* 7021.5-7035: -0.04 mag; 12.3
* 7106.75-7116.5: 0.09 mag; 9.75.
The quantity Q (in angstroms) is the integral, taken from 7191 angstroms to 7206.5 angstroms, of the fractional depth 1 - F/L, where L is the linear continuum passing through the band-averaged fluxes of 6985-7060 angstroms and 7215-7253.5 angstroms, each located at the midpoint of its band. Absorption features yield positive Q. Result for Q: -1.0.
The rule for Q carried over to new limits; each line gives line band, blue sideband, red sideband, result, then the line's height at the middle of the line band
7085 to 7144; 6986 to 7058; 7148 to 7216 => 2.13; 11.5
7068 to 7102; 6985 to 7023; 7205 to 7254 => -2.20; 11.4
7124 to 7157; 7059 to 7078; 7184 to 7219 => -1.30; 11.4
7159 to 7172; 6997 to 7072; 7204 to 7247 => -1.23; 10.3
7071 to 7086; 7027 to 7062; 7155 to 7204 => -0.57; 11.9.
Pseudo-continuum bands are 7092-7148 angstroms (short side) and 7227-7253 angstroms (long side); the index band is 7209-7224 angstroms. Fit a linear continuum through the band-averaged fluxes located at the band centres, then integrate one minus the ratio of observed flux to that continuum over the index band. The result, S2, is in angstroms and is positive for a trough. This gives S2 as -2.6 angstroms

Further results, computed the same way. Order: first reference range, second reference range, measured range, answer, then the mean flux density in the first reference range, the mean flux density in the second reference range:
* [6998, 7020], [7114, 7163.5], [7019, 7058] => -0.7 angstroms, 12.2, 10.9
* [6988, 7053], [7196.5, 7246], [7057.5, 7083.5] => -1.4 angstroms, 12.1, 9.79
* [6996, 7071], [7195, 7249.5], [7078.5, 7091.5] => -0.7 angstroms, 12.1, 10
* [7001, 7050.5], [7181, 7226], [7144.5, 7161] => -0.3 angstroms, 12.1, 11.1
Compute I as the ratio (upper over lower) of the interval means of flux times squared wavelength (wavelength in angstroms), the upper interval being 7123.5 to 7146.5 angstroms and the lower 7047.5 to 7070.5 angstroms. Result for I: 1.03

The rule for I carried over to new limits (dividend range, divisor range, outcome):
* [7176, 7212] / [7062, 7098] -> 0.93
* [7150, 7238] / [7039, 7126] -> 0.95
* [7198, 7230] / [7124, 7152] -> 0.92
